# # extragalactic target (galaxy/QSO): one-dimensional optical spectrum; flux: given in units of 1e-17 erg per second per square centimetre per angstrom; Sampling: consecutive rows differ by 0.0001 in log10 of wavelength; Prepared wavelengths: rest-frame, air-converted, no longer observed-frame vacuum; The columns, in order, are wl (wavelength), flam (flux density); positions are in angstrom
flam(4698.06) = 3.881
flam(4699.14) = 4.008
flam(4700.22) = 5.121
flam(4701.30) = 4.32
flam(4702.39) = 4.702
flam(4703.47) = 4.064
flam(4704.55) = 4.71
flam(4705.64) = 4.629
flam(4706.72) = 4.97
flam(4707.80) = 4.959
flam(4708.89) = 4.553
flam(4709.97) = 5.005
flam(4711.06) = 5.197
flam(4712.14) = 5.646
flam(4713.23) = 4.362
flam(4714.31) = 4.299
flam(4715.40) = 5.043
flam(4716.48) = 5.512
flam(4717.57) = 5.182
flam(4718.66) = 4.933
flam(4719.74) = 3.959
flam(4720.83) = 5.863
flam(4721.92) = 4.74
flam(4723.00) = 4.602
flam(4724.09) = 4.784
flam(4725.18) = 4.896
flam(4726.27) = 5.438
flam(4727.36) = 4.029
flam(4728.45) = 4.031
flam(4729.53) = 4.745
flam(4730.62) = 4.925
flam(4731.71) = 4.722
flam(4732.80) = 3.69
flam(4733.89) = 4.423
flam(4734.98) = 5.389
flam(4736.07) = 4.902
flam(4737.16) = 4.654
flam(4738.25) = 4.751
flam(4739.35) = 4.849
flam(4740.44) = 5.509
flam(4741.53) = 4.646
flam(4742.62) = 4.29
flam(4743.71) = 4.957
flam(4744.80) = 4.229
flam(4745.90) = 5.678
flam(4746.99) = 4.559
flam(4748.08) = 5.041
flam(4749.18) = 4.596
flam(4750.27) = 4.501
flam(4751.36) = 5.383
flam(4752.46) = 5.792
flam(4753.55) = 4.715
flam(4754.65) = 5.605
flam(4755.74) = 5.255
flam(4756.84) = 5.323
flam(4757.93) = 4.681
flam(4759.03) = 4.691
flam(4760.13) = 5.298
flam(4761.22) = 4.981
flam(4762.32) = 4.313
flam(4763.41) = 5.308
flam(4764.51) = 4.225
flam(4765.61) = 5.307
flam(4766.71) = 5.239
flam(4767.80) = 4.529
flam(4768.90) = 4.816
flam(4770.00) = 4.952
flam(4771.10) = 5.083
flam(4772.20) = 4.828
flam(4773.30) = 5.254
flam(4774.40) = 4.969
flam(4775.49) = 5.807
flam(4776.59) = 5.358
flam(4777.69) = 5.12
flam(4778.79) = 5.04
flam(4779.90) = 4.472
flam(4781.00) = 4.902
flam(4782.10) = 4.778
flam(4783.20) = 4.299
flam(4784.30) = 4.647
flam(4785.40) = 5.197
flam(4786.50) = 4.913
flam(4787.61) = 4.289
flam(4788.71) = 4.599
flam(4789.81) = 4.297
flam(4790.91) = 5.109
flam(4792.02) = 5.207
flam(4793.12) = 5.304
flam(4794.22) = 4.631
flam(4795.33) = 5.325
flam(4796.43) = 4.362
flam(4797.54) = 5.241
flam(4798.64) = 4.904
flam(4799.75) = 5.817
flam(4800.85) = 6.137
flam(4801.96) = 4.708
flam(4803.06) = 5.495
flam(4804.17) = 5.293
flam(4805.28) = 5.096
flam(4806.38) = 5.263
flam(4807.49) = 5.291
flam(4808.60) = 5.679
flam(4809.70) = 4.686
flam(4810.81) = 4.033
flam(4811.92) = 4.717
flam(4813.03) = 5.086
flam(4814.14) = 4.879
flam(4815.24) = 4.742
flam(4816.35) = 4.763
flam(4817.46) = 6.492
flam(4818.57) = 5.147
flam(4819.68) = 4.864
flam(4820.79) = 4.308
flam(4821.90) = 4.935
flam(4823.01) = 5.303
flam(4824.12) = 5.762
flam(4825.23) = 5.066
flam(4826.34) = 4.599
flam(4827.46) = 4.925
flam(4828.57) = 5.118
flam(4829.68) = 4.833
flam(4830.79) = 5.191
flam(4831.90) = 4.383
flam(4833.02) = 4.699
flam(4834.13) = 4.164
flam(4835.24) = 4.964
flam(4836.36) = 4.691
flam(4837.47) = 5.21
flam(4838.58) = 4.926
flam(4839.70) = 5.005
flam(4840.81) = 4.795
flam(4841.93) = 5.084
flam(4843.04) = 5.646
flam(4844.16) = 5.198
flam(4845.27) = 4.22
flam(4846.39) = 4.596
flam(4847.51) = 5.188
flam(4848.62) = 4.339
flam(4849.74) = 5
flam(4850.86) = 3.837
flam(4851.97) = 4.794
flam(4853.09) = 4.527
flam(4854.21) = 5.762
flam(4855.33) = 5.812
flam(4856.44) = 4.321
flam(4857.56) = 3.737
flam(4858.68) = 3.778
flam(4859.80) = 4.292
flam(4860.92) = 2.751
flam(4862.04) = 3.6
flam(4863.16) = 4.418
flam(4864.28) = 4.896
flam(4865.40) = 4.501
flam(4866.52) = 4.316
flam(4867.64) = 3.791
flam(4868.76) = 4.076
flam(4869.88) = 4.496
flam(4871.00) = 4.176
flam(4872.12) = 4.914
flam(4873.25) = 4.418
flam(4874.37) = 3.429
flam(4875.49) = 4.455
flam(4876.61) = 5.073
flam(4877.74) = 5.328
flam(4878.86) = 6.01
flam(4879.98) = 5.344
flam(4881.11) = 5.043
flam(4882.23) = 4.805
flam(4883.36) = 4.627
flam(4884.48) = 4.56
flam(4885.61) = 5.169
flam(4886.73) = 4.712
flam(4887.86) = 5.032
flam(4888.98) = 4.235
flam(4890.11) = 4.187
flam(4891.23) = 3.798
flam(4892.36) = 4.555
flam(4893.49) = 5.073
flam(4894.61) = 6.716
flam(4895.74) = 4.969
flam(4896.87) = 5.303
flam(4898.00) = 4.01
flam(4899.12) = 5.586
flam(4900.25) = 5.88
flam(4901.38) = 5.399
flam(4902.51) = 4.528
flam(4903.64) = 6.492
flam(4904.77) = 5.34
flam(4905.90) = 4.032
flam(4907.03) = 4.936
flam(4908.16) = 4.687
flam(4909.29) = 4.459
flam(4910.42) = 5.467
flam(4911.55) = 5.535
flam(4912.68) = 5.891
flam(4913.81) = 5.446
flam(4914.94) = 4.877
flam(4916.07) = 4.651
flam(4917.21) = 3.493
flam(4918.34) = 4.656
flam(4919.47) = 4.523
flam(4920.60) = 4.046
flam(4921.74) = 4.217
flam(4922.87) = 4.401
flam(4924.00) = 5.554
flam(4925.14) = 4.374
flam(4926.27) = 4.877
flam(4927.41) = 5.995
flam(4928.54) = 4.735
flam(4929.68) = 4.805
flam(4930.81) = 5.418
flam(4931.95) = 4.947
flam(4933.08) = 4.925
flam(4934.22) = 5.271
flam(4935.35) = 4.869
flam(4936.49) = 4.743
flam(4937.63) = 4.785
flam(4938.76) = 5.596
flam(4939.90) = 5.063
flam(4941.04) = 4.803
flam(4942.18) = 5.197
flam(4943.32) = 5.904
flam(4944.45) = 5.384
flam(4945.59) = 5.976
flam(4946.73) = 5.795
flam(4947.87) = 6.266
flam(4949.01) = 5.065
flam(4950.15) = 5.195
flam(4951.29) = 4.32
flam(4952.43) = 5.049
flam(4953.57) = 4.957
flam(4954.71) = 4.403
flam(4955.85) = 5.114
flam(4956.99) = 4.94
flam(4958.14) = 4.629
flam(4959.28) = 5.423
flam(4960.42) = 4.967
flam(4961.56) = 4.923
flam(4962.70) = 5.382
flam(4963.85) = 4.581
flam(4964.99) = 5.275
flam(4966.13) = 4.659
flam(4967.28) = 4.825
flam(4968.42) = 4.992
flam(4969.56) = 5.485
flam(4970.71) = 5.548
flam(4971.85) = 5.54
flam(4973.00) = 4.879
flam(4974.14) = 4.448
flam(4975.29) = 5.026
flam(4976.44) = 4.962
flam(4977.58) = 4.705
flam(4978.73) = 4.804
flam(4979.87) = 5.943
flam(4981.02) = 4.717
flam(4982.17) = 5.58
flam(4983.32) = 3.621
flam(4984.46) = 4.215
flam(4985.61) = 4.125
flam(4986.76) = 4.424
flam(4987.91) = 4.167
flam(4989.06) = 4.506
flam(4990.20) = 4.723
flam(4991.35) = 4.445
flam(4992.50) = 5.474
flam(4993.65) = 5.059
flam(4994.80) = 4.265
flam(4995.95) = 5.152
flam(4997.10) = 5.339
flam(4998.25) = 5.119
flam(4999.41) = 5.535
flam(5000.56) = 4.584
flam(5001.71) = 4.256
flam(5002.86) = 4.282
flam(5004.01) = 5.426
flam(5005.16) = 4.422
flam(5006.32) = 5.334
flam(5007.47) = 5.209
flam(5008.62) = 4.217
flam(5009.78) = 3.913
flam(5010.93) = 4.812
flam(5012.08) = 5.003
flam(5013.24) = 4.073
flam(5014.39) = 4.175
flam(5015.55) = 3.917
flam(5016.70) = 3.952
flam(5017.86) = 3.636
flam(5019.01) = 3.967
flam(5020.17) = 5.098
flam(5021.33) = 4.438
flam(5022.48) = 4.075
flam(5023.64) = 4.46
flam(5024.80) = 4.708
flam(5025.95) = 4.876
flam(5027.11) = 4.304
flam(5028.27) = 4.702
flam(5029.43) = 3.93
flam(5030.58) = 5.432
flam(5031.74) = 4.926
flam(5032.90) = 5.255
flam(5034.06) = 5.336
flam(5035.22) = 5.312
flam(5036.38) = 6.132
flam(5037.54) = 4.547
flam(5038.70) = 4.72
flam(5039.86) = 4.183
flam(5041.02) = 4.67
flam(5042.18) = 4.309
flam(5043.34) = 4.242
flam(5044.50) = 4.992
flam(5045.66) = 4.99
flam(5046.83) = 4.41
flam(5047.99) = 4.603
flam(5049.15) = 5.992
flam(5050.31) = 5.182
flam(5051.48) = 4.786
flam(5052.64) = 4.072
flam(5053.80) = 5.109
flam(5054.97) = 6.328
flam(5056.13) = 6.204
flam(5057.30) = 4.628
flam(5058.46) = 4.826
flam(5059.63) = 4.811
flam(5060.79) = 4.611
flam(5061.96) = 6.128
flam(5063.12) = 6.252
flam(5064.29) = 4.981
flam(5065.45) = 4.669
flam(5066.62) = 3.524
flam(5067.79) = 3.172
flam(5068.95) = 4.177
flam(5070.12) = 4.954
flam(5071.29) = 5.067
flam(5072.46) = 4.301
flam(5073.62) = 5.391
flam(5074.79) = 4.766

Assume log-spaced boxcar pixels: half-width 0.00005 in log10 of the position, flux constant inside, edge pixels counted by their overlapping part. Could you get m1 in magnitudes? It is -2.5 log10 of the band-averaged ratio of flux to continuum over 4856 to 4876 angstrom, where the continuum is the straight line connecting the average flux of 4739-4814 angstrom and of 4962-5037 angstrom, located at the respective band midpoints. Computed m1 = 0.18 mag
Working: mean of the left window 4.98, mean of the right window 4.76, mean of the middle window 4.13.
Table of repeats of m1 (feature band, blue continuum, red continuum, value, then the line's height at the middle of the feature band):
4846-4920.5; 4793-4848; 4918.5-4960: 0.07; 5.03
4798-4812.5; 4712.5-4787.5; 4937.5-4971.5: -0.05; 4.95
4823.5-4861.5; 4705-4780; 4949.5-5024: 0.02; 4.84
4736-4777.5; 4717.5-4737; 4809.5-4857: -0.04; 4.77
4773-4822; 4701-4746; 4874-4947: -0.03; 4.86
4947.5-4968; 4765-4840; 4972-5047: -0.05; 4.76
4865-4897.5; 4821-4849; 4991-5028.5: 0.02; 4.83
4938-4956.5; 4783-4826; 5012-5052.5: -0.10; 4.79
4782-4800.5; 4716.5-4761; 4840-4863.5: -0.04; 4.72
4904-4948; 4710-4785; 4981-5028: -0.08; 4.67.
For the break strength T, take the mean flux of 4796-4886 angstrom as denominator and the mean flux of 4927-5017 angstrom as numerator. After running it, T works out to 1.02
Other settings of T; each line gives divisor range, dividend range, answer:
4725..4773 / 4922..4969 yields 1.04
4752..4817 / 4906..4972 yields 1.01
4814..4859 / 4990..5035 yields 0.96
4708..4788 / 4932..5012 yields 1.01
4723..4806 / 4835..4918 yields 0.97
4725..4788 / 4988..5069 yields 0.98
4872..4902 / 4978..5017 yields 0.95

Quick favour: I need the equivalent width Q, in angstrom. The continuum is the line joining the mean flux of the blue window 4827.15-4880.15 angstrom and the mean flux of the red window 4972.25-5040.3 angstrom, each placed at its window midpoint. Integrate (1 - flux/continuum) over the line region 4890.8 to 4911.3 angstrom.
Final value -1.9 angstrom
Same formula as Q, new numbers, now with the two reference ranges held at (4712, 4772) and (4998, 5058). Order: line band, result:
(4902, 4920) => -0.6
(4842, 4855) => -0.1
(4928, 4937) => -0.3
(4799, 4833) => -1.7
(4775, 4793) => -0.1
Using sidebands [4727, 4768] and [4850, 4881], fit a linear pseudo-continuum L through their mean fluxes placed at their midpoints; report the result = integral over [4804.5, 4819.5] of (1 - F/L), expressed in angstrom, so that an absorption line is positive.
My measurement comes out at -1.3 angstrom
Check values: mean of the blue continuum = 4.84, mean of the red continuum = 4.49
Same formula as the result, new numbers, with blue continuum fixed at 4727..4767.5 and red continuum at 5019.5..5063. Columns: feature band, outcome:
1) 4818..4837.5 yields -0.1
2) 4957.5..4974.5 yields -0.5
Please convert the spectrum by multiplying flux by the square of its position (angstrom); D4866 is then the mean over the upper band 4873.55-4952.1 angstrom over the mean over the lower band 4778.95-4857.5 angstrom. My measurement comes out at 1.1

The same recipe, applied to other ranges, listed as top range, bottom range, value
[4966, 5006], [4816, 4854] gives 1.05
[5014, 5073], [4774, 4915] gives 1.06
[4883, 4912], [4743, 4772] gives 1.06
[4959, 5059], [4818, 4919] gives 1.06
